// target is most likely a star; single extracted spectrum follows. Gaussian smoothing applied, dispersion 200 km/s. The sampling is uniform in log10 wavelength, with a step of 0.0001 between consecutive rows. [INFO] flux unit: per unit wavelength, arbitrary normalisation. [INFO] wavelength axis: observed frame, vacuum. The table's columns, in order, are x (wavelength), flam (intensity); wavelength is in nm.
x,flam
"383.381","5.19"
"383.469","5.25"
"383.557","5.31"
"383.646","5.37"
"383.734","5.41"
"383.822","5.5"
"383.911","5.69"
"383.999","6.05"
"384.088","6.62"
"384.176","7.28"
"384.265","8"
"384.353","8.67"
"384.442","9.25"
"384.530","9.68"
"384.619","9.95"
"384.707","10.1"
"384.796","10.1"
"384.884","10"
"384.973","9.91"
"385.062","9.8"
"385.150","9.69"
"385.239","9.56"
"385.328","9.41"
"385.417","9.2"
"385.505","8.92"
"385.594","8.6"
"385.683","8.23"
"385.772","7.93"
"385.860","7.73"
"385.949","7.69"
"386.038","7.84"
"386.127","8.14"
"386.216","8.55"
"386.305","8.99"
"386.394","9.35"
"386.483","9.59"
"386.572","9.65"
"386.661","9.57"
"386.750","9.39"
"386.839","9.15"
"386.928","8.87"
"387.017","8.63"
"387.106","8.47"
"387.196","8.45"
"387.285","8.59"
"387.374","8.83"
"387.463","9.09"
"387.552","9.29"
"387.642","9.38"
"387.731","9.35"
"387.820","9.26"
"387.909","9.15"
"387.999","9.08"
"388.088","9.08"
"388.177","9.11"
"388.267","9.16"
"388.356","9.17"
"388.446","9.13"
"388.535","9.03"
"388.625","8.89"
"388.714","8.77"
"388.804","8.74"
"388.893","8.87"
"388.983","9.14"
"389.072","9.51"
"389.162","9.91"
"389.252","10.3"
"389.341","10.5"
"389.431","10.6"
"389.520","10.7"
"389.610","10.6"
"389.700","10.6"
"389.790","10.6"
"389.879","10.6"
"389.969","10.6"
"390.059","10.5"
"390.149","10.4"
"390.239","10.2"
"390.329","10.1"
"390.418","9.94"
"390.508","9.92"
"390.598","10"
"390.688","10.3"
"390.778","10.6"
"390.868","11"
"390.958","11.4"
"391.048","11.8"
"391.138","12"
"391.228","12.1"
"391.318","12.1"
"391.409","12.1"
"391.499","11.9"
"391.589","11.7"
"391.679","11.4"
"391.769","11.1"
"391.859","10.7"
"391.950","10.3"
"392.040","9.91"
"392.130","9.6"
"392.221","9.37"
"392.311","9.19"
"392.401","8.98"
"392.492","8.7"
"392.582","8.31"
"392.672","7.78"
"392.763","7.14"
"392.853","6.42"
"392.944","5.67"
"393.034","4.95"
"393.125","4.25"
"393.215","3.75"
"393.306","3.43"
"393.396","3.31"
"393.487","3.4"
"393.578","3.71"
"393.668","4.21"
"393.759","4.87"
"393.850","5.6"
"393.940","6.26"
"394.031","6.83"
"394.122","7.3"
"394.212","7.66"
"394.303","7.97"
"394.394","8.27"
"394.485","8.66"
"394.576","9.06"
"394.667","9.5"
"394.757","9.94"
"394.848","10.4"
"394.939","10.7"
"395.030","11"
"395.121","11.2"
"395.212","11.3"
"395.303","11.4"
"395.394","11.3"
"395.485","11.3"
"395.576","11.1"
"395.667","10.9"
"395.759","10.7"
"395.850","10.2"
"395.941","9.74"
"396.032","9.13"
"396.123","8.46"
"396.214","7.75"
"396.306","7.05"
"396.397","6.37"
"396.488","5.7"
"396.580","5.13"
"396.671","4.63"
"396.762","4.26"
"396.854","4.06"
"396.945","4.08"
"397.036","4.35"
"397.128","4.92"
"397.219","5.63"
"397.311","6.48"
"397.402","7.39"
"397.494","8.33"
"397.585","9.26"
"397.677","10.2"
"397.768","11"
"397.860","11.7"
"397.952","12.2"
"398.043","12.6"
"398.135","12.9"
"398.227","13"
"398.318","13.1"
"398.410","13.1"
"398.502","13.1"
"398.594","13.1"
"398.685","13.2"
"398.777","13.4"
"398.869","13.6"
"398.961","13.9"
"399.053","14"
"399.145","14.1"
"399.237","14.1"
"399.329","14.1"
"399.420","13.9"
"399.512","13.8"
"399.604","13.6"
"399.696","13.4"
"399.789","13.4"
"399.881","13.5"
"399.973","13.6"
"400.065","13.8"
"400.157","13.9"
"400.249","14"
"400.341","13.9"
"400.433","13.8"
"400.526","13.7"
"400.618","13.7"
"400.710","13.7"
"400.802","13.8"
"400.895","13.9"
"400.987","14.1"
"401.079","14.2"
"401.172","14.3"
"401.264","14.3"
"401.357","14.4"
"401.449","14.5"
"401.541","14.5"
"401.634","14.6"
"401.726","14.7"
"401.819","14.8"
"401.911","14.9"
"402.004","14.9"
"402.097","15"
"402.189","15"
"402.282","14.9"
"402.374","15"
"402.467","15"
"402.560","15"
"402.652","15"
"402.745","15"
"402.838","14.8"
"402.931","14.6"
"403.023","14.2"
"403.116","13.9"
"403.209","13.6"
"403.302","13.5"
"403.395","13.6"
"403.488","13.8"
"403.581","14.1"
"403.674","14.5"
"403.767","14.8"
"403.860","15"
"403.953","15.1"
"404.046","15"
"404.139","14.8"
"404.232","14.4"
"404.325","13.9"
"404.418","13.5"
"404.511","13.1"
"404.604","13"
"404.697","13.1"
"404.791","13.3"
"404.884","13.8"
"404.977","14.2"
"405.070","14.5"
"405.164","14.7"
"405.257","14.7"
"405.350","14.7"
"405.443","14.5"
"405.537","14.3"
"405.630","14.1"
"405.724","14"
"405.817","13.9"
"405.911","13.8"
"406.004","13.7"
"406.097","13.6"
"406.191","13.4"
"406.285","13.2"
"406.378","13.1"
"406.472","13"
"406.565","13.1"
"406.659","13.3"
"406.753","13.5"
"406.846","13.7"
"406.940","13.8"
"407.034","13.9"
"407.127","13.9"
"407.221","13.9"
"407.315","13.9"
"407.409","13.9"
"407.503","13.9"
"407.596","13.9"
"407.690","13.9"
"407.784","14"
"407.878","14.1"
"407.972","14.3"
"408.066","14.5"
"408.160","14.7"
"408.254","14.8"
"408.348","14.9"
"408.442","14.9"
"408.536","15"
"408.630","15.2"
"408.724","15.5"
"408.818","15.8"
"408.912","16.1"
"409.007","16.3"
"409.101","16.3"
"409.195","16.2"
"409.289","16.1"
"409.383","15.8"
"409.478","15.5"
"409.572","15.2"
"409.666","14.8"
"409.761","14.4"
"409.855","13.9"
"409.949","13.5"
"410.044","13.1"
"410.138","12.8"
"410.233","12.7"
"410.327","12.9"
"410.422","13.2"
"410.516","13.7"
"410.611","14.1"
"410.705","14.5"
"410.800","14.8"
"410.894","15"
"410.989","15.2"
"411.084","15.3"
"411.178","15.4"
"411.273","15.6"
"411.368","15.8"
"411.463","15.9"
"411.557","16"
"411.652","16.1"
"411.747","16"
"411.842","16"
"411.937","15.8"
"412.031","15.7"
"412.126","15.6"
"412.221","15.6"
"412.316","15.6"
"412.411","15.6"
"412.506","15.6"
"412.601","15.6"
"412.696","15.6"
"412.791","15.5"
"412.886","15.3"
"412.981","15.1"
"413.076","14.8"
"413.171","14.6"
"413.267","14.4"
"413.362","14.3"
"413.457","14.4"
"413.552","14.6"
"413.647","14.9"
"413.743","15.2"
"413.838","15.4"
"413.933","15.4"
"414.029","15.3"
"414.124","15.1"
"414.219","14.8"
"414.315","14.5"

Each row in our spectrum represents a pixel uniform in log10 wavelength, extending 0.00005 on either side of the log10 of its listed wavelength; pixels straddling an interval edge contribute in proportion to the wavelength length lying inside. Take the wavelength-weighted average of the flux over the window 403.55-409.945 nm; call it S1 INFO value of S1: 14.3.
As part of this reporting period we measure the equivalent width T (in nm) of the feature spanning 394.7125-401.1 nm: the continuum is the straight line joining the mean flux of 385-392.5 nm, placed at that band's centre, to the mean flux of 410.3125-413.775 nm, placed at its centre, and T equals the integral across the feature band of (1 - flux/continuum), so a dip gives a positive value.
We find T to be 0.467 nm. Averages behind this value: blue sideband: 9.7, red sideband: 15.1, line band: 11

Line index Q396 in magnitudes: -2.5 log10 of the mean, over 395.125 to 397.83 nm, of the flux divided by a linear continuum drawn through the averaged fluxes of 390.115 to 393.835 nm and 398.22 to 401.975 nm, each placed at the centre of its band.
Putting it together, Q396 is 0.38 mag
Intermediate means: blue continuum 8.69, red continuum 13.9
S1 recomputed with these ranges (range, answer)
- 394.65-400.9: 10.9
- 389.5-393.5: 9.35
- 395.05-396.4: 9.99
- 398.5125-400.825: 13.7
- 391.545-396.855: 8.05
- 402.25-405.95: 14.3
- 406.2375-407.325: 13.5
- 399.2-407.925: 14.1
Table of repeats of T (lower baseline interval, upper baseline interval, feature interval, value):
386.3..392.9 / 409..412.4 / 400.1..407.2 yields -0.49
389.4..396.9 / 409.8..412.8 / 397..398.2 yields 0.15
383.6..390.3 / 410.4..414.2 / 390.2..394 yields 0.61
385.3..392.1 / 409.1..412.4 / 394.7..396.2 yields 0.11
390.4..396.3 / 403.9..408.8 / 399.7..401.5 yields -0.32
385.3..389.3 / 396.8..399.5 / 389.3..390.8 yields -0.15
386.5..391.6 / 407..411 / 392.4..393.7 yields 0.64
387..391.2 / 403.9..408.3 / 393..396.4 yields 0.97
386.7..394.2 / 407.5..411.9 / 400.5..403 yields -0.43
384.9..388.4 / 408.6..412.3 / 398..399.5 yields -0.17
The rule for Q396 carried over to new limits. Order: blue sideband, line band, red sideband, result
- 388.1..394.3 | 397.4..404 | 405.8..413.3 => -0.15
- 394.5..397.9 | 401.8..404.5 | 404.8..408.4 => -0.19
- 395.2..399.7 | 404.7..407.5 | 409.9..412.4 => -0.06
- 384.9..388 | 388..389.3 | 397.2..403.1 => 0.05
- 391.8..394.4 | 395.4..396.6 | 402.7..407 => -0.04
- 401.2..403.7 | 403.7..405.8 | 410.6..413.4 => 0.04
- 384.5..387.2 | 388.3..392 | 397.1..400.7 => -0.03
